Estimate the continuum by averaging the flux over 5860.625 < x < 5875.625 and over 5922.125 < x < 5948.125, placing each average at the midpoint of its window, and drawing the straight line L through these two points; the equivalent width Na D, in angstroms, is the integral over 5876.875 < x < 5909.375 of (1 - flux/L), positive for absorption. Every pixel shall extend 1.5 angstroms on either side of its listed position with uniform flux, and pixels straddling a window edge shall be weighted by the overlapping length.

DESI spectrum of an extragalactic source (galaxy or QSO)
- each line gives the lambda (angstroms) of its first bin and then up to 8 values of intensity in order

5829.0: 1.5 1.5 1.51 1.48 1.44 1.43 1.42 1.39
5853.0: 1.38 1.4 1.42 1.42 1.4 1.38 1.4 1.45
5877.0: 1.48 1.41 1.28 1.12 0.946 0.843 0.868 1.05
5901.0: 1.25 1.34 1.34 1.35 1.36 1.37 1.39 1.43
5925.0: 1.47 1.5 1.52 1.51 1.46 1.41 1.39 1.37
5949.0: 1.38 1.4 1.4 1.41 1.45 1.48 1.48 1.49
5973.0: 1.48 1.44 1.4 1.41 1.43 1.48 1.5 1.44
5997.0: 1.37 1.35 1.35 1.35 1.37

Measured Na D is 5.9 angstroms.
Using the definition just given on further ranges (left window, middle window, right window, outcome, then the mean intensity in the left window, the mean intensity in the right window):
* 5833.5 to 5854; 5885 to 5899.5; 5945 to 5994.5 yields 4.8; 1.44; 1.44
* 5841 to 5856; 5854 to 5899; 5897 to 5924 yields 3.7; 1.41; 1.33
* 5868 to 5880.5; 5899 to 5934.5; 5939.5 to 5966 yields 0.6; 1.43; 1.41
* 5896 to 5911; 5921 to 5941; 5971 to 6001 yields -2.5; 1.25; 1.43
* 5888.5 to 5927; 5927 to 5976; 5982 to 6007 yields -4.4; 1.24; 1.41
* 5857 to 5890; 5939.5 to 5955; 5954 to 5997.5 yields 0.3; 1.34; 1.45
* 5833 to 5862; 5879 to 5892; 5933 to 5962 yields 2.6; 1.43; 1.42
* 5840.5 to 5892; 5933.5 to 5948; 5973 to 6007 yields -0.3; 1.35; 1.41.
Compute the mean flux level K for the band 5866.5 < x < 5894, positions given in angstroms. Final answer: 1.25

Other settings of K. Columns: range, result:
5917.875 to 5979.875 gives 1.44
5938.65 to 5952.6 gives 1.39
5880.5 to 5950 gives 1.3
